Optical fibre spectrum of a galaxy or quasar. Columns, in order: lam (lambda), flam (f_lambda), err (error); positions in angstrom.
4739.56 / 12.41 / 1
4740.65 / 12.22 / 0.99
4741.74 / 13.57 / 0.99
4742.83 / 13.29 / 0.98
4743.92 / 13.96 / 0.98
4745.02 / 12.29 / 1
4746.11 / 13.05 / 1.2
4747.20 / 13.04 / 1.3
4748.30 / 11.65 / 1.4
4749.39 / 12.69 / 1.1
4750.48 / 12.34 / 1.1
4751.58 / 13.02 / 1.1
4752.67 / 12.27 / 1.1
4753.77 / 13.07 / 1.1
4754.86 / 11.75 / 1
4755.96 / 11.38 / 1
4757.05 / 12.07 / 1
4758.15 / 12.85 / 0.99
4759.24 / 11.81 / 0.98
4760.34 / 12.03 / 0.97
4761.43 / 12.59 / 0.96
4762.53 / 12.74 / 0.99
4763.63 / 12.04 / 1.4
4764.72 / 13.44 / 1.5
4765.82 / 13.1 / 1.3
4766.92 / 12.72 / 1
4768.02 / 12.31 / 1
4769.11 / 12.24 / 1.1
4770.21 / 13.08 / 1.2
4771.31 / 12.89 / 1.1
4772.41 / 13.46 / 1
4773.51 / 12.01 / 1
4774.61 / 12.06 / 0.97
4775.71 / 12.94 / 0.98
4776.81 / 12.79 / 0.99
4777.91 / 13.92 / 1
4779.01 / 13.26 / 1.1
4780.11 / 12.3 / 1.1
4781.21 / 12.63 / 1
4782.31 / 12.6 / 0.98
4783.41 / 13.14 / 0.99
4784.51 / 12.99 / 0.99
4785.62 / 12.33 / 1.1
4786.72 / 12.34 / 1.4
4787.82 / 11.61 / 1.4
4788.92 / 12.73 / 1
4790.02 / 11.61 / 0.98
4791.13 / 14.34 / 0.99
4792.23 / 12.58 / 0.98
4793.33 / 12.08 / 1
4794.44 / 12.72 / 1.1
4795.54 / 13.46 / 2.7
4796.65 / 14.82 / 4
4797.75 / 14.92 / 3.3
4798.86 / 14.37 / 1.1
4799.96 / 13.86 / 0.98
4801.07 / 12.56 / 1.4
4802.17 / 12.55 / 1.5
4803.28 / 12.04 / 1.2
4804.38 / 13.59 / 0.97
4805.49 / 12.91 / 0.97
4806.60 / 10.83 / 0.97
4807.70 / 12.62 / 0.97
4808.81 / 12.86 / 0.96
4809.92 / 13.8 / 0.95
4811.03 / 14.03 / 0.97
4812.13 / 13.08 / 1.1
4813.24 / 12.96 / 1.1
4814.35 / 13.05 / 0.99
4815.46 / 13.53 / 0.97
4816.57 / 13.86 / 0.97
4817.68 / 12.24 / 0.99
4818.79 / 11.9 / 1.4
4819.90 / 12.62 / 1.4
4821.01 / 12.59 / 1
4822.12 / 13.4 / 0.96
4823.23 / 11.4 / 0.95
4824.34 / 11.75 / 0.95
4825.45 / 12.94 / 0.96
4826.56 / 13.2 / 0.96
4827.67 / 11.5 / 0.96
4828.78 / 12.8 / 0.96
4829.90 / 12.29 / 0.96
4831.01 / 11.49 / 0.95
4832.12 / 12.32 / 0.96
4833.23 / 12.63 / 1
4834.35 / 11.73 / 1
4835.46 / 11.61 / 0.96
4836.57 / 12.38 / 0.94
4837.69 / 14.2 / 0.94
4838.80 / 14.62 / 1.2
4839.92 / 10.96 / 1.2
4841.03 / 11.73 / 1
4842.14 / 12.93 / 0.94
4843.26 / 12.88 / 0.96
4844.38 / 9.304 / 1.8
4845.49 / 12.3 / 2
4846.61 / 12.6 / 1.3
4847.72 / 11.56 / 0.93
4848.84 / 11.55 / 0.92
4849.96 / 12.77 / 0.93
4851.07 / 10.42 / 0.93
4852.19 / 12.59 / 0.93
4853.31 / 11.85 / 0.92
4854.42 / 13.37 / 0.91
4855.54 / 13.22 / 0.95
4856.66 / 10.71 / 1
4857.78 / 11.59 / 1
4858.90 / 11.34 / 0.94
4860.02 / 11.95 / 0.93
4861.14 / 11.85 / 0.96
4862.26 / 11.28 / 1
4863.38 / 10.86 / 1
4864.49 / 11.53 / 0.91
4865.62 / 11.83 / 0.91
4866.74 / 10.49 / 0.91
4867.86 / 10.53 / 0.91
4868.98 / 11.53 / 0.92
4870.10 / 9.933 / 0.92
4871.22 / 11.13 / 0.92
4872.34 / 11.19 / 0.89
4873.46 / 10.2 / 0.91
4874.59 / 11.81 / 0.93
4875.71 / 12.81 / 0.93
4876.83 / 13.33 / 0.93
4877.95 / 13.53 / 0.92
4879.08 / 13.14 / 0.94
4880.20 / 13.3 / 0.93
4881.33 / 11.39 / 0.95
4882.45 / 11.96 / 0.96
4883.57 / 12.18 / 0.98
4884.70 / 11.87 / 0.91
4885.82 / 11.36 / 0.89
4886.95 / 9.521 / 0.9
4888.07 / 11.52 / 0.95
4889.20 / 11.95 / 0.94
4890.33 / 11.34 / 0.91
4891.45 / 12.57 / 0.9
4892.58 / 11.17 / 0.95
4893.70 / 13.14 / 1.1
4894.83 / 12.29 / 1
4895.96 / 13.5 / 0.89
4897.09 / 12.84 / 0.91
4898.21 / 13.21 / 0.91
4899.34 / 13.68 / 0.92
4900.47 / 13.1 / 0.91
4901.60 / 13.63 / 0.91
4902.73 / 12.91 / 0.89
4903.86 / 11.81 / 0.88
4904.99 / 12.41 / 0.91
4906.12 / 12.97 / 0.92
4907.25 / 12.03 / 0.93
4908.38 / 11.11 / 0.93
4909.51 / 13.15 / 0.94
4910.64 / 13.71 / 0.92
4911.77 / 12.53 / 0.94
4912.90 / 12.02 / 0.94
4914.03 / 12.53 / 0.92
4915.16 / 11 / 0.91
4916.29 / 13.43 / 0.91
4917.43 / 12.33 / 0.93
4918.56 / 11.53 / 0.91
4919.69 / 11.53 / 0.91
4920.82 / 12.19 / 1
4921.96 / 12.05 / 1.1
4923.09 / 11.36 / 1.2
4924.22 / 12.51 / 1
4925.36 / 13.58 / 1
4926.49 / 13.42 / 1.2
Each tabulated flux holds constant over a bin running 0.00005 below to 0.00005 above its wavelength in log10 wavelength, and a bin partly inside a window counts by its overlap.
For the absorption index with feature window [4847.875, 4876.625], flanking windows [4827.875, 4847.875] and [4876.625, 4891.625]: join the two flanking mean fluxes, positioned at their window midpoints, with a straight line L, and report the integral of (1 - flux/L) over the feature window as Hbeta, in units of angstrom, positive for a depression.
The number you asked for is 1.4 angstrom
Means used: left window 12.2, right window 12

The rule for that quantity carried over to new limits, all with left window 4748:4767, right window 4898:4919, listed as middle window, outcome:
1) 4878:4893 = 0.8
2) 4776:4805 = -1.3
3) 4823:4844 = 0.2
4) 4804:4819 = -0.6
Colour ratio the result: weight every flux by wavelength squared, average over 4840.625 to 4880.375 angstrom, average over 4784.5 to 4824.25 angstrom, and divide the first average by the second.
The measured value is 0.9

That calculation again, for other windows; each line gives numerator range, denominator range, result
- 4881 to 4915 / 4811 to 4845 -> 1.01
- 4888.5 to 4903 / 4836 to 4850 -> 1.06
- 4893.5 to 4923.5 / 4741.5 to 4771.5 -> 1.06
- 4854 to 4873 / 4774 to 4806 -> 0.91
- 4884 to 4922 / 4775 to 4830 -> 1.00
